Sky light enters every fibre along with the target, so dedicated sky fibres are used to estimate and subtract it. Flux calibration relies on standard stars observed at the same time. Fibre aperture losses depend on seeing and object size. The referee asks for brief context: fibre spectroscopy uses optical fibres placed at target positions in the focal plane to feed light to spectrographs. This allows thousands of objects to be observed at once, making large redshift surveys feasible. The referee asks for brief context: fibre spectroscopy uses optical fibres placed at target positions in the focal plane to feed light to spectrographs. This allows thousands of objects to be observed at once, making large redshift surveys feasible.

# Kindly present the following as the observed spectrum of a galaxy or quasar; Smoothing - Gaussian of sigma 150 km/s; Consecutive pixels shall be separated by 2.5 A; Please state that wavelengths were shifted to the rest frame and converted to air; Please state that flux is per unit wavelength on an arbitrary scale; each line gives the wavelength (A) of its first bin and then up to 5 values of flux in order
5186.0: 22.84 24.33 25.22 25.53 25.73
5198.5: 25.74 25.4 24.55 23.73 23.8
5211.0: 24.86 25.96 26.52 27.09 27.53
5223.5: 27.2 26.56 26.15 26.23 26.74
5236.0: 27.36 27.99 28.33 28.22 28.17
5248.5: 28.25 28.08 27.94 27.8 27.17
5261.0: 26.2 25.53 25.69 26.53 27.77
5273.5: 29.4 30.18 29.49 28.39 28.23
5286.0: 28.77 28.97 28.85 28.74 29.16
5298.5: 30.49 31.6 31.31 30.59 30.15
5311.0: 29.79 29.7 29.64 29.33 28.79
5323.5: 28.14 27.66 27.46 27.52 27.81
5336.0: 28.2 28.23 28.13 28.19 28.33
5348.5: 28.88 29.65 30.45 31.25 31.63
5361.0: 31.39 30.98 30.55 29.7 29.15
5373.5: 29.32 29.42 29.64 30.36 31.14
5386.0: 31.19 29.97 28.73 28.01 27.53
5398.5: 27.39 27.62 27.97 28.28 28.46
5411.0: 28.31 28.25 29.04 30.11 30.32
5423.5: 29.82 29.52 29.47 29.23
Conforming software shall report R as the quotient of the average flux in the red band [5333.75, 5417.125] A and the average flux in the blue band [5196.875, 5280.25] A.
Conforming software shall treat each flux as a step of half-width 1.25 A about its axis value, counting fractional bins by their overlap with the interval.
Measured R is 1.1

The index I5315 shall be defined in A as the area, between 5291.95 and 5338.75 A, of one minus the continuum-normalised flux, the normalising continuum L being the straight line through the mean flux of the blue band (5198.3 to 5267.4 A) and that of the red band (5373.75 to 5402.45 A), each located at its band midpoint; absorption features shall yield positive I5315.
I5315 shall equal -2.05 A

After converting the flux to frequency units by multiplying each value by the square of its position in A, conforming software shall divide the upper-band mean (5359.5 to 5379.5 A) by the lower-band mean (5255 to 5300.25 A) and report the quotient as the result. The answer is 1.1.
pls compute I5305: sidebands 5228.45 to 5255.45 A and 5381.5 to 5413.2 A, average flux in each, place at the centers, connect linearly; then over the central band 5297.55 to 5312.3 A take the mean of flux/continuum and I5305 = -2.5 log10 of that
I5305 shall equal -0.09 mag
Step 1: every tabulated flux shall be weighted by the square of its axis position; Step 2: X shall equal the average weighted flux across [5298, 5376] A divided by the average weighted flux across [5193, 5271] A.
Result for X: 1.15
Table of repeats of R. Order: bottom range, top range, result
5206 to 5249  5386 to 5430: 1.08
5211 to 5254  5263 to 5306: 1.06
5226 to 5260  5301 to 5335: 1.06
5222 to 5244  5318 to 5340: 1.03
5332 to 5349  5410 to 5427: 1.04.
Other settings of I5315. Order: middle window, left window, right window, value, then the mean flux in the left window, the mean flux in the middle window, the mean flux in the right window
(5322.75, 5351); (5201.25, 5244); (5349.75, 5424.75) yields 0.4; 26.3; 28.1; 29.5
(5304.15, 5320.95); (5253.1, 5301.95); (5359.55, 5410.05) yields -0.7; 28.3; 29.8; 29.3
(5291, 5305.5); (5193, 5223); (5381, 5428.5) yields -1.6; 25.6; 30.2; 29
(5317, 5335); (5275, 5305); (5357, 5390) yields 1.1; 29.5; 28.1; 30.3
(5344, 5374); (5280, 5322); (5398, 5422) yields -1.1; 29.6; 30.1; 28.6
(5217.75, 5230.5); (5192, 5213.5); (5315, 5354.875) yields -0.7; 25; 26.9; 28.5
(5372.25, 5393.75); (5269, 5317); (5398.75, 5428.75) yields -0.6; 29.5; 29.8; 28.9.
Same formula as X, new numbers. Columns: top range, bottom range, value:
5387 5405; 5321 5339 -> 1.04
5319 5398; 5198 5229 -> 1.20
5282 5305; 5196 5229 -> 1.18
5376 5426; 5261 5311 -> 1.05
